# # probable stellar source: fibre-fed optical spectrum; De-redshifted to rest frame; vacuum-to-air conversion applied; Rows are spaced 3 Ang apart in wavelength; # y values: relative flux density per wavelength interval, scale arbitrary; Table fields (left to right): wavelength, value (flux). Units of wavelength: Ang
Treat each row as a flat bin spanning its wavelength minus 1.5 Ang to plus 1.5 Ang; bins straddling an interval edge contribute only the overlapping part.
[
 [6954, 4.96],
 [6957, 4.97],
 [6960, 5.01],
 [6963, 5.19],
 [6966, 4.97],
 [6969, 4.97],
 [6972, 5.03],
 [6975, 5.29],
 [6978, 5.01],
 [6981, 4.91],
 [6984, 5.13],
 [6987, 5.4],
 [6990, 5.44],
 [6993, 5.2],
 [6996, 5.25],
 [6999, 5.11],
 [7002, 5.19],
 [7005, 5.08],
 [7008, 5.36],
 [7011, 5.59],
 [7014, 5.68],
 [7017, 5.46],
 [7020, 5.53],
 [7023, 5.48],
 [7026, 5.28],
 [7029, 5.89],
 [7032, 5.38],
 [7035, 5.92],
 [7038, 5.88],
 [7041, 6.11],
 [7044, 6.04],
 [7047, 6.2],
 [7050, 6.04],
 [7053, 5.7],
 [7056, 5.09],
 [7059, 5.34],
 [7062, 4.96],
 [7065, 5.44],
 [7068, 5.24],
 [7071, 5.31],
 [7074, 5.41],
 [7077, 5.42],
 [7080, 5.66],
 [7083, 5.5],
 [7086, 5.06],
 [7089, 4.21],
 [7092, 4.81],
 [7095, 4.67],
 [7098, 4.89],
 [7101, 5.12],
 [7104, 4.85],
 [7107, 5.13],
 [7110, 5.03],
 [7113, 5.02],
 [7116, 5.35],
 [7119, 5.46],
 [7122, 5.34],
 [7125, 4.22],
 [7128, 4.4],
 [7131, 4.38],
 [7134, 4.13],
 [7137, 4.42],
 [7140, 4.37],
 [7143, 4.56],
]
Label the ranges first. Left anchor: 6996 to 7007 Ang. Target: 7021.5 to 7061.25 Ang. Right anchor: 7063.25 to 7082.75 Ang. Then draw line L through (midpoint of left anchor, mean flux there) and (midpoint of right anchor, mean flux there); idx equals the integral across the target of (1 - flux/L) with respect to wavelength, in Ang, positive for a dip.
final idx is -3.1 Ang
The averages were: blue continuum 5.15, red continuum 5.41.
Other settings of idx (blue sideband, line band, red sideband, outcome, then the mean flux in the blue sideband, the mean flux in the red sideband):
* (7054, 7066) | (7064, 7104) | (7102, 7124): 0.5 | 5.22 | 5.15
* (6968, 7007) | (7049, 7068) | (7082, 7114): -1.5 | 5.16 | 4.93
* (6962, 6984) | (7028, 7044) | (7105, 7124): -2.3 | 5.06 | 5.19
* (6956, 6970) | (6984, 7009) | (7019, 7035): 0.3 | 5.03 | 5.55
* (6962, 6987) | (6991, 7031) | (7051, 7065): -1.6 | 5.08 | 5.32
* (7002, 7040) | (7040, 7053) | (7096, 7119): -1.6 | 5.54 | 5.07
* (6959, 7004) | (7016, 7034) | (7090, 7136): -1.7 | 5.14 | 4.84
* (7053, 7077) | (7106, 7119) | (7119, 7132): -0.9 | 5.29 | 4.69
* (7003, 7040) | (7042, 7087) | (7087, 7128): -2.4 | 5.55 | 4.91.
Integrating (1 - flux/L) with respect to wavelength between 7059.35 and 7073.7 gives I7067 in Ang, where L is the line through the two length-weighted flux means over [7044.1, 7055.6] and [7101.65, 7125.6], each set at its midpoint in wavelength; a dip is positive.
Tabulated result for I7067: 1.1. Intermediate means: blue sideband 5.9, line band 5.26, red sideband 5.08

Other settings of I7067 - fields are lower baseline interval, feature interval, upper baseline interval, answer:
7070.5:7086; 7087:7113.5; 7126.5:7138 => 0.6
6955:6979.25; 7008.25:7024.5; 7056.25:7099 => -1.4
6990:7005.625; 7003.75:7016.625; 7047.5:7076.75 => -0.5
